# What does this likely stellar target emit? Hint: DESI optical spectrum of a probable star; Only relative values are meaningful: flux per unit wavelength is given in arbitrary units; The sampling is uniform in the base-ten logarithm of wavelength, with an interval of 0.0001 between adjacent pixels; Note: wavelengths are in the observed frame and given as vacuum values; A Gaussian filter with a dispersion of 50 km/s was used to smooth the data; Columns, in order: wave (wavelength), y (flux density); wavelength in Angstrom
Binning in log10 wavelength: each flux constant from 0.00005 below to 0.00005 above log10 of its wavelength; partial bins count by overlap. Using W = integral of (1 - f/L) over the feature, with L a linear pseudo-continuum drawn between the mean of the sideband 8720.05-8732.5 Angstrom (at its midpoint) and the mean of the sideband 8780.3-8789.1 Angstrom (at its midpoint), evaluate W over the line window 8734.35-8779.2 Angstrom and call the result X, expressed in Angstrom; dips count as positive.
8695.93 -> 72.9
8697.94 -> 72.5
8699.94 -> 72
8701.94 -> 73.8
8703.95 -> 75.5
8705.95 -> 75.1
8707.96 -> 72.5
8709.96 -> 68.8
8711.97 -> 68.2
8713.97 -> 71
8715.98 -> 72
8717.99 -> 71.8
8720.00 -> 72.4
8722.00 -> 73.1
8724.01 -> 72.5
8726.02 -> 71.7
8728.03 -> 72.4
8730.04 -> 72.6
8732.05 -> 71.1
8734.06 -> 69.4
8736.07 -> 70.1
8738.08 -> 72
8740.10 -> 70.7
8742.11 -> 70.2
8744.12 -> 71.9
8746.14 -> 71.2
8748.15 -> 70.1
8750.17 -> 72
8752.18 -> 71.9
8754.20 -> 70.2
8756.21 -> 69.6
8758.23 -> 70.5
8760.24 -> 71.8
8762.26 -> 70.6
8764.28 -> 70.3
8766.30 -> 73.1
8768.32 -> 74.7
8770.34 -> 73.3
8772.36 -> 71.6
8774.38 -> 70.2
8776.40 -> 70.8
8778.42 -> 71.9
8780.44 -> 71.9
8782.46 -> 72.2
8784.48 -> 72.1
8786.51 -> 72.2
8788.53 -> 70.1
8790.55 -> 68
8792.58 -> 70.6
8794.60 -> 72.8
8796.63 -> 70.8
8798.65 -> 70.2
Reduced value 0.5 Angstrom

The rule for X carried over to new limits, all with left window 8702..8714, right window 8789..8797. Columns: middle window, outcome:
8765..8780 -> -0.28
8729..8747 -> 0.12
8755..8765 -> 0.08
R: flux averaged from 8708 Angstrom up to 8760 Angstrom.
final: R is 71.1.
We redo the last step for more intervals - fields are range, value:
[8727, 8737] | 71.1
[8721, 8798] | 71.4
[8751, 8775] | 71.5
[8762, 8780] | 71.9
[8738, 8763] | 70.9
